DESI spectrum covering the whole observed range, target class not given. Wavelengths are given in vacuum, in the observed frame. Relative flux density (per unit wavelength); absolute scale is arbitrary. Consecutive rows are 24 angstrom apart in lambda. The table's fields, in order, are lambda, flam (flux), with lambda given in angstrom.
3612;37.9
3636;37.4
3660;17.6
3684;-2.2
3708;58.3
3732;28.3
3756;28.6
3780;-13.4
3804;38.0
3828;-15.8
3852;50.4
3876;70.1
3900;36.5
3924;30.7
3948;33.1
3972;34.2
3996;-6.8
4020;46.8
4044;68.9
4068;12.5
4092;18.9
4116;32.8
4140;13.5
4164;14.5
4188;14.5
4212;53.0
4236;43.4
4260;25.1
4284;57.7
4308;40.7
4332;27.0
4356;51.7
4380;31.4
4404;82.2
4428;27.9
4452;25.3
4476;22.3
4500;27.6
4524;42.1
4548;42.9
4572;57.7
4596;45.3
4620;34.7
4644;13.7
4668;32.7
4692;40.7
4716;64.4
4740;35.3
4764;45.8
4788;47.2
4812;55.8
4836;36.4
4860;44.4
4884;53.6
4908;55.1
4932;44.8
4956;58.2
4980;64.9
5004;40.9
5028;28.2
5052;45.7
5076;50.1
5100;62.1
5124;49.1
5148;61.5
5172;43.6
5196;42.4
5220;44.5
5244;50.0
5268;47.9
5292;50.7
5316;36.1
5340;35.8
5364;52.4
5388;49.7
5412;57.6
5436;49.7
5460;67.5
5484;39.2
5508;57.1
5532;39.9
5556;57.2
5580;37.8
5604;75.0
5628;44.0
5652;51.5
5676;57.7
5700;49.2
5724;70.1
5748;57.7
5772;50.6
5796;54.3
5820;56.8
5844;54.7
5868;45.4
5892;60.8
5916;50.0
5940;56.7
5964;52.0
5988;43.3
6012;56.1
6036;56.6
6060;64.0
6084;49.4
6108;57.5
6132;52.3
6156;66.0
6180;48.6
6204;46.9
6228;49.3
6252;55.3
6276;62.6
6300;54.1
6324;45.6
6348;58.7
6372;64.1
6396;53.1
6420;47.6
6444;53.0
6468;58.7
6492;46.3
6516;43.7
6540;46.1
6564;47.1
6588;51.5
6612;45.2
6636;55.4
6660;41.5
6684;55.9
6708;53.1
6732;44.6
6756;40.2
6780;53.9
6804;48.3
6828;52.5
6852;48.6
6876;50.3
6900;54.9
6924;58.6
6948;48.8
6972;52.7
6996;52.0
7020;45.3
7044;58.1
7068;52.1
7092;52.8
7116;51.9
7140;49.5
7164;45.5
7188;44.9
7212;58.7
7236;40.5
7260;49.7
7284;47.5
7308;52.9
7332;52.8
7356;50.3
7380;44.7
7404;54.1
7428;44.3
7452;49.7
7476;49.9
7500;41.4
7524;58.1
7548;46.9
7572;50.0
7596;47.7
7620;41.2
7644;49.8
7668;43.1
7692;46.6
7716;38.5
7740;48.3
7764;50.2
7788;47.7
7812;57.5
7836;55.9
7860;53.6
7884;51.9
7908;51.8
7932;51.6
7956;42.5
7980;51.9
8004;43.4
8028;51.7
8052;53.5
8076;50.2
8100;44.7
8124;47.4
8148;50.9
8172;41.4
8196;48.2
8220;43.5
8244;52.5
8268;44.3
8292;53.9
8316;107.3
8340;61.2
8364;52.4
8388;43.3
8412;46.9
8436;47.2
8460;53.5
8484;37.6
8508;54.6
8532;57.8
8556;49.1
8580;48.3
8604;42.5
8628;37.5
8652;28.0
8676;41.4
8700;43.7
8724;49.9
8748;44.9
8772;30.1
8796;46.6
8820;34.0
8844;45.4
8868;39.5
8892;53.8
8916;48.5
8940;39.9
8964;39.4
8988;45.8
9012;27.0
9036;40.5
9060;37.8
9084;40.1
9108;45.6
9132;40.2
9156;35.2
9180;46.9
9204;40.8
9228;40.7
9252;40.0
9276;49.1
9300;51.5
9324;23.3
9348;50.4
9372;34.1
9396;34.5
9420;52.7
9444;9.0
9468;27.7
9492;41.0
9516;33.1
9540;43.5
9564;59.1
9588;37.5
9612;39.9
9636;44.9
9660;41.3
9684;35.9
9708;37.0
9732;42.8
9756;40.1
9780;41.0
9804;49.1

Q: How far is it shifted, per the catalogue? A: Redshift 0.27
